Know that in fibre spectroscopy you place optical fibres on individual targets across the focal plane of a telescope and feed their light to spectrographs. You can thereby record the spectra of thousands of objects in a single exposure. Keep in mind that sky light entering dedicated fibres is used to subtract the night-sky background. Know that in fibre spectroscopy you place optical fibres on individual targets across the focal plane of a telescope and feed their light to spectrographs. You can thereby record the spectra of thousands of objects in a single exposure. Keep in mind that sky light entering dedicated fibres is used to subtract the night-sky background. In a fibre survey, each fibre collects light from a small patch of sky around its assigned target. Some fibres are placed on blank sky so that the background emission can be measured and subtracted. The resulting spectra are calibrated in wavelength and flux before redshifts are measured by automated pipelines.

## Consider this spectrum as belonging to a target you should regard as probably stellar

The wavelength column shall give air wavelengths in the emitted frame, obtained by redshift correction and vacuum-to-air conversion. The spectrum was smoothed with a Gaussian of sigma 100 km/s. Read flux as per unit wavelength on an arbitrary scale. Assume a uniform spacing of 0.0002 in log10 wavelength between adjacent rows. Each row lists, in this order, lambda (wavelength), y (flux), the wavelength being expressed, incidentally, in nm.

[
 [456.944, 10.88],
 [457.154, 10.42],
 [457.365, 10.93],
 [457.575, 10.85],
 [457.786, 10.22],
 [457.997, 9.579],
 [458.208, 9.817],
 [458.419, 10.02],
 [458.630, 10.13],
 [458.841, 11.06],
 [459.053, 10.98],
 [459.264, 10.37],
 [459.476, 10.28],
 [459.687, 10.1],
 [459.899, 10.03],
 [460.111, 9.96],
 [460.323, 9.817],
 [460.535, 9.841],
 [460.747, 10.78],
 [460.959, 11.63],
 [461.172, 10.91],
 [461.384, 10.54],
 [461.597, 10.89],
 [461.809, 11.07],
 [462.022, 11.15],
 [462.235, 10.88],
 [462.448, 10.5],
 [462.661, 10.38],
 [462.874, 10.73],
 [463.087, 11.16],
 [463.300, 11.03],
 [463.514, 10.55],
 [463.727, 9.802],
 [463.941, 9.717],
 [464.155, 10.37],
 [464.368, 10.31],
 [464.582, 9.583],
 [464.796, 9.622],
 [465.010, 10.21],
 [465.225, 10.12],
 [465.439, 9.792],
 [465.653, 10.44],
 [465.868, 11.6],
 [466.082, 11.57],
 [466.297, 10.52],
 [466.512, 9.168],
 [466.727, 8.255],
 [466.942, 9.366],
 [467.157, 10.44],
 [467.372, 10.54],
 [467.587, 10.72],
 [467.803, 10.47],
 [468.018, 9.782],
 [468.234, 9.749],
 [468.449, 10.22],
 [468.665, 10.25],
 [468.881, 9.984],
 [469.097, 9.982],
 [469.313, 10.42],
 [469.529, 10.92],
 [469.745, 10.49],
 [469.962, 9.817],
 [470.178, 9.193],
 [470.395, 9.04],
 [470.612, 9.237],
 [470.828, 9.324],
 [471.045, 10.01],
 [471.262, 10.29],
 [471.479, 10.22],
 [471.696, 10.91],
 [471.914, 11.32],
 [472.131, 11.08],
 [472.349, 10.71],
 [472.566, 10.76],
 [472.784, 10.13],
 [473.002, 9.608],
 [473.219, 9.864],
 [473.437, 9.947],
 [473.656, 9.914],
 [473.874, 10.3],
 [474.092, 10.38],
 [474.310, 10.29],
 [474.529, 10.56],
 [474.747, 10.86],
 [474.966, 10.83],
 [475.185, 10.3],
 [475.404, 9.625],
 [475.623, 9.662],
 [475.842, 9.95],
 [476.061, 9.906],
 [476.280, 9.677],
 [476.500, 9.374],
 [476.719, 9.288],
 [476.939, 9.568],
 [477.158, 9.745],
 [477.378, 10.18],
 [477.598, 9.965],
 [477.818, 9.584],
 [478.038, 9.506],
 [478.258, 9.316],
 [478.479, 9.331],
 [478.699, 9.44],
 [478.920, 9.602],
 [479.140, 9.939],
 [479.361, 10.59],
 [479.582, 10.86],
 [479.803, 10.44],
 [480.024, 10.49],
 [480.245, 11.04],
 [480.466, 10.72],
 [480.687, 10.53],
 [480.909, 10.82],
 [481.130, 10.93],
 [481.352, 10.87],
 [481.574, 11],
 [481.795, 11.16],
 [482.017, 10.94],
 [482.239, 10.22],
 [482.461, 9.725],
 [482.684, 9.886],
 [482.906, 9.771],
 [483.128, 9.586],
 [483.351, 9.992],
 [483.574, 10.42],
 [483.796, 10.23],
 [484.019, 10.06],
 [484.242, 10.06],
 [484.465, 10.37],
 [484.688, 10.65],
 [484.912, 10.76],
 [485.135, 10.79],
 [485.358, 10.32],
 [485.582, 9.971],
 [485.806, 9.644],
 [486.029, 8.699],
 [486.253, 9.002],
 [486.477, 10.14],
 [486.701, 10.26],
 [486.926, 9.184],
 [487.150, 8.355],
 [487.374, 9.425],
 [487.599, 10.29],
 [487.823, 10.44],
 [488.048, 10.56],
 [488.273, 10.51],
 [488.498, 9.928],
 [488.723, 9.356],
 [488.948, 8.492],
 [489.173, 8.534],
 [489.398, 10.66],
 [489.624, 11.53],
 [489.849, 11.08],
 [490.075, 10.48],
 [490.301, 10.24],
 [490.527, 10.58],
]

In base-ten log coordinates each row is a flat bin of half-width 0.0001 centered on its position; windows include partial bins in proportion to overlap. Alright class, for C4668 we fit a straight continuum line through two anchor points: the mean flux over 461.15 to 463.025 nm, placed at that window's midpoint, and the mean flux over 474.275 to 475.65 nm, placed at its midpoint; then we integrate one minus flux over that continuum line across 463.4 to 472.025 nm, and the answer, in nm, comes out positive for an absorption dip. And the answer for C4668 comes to 0.39 nm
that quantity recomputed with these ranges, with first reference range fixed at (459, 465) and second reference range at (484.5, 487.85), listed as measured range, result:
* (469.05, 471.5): 0.084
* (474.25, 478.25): 0.075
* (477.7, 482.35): -0.158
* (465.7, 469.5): 0.044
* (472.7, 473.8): 0.030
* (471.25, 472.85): -0.080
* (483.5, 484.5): -0.030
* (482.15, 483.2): 0.011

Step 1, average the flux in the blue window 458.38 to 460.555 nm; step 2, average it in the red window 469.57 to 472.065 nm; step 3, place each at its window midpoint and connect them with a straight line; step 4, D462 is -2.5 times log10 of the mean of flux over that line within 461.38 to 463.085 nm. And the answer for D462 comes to -0.06 mag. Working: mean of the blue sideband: 10.3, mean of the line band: 10.8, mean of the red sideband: 10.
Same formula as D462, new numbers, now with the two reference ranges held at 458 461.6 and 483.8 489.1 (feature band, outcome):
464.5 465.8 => 0.03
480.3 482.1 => -0.09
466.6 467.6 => 0.05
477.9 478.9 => 0.07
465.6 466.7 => -0.02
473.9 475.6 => -0.03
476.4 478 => 0.04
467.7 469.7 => 0.00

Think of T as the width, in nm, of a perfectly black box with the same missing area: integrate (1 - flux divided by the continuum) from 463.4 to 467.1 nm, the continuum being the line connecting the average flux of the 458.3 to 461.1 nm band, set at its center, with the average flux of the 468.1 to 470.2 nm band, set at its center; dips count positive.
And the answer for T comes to 0.06 nm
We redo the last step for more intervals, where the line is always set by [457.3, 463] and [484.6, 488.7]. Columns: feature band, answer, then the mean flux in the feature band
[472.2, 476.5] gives 0.01 nm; 10.2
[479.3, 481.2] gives -0.12 nm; 10.7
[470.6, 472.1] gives -0.01 nm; 10.3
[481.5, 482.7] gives -0.06 nm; 10.5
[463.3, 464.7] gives 0.04 nm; 10.1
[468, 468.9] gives 0.03 nm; 10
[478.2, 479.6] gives 0.04 nm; 9.82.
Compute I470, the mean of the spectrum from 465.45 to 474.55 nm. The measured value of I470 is 10.2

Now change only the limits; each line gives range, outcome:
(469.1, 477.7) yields 10.1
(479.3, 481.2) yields 10.7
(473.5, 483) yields 10.2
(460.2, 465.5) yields 10.5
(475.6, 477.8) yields 9.73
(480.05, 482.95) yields 10.6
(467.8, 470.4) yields 10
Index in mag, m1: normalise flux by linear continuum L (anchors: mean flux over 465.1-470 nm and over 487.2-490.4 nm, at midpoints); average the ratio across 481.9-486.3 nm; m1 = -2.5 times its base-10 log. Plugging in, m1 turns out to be 0.003 mag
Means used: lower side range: 10.2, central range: 10.1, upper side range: 10.1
